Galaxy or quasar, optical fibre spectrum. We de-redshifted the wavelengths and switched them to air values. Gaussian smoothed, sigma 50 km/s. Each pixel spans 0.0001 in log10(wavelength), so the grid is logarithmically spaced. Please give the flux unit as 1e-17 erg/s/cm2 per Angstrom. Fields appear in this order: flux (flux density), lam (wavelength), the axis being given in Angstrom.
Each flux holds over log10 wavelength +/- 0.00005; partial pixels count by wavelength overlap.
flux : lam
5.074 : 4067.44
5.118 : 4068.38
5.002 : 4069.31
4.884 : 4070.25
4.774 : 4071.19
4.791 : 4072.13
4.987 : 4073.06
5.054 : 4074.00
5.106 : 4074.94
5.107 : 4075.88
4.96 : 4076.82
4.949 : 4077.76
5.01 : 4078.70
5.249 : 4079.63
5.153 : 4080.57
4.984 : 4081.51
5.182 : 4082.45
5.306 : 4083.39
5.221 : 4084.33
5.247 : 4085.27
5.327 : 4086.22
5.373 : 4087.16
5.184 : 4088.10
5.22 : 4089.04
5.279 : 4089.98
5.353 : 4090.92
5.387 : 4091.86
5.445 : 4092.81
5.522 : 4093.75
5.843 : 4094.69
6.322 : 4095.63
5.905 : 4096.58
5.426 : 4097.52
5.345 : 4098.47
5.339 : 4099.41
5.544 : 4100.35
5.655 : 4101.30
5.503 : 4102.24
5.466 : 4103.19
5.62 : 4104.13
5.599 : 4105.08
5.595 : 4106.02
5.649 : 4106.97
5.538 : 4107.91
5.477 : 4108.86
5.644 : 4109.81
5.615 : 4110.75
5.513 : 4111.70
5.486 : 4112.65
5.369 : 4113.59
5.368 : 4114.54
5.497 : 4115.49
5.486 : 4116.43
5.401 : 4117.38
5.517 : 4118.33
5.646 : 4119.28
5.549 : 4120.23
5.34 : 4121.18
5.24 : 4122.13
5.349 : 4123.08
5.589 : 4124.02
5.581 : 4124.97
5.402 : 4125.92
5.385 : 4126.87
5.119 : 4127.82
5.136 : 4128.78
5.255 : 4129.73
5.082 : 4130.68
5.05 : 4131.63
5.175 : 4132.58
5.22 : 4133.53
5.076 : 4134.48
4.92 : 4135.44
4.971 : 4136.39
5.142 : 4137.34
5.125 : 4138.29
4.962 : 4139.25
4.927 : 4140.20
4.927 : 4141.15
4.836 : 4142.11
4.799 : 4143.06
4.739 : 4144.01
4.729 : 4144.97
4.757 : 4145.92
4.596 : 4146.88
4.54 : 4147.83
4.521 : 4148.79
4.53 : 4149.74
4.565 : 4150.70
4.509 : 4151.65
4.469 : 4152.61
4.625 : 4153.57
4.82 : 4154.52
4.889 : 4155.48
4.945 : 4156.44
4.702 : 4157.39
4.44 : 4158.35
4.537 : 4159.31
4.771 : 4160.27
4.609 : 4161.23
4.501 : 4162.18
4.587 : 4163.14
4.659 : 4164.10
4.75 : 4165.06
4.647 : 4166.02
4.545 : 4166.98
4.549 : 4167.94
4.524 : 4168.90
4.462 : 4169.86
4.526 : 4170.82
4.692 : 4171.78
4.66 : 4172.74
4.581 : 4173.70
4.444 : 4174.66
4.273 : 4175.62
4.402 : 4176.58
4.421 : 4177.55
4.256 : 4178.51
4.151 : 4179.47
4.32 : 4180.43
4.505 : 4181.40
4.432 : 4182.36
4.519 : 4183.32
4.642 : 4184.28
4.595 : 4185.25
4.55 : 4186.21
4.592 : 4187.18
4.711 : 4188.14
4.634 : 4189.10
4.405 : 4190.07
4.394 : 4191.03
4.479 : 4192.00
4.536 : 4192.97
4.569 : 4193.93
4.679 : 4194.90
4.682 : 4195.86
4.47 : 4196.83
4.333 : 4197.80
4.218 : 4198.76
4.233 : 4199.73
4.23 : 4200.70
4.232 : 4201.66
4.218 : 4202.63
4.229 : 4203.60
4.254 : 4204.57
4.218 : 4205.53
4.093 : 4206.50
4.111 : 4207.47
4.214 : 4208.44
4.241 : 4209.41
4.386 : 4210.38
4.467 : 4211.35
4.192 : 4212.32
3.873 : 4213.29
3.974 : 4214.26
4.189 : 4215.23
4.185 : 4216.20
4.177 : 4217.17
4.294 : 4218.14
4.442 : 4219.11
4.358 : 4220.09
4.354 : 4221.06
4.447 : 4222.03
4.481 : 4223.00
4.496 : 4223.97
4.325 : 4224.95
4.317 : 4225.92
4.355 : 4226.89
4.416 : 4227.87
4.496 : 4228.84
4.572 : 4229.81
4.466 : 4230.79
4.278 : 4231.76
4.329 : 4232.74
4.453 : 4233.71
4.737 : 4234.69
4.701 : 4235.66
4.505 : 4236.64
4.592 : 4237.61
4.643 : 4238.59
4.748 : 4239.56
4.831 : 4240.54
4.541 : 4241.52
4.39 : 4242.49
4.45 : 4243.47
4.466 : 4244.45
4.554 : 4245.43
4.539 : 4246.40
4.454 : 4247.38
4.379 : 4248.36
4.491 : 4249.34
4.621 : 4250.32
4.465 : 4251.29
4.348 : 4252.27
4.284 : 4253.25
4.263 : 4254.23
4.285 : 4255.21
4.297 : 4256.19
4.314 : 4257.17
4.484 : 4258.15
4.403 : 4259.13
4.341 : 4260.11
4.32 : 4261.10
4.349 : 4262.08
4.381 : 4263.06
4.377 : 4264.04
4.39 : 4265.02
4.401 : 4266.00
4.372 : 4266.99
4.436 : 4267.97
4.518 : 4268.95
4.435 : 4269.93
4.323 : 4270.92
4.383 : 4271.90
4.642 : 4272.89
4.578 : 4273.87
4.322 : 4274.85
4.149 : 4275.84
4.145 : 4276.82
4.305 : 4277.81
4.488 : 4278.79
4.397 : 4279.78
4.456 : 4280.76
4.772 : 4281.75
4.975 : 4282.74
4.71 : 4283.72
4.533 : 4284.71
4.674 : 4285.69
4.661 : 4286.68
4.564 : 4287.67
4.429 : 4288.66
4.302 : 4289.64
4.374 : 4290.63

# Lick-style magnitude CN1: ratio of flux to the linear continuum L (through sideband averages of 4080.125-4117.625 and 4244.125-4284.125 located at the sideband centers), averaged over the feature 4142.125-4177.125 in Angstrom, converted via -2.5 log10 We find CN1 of 0.11 mag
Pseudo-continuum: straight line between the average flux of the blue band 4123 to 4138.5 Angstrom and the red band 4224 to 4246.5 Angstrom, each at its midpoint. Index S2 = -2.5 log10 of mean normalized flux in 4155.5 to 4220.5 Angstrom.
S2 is 0.09 mag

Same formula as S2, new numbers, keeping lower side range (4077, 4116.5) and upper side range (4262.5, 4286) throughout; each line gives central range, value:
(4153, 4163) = 0.09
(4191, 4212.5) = 0.12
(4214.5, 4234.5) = 0.09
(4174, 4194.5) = 0.11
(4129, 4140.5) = 0.03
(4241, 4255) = 0.04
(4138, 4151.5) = 0.09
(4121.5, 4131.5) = -0.01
